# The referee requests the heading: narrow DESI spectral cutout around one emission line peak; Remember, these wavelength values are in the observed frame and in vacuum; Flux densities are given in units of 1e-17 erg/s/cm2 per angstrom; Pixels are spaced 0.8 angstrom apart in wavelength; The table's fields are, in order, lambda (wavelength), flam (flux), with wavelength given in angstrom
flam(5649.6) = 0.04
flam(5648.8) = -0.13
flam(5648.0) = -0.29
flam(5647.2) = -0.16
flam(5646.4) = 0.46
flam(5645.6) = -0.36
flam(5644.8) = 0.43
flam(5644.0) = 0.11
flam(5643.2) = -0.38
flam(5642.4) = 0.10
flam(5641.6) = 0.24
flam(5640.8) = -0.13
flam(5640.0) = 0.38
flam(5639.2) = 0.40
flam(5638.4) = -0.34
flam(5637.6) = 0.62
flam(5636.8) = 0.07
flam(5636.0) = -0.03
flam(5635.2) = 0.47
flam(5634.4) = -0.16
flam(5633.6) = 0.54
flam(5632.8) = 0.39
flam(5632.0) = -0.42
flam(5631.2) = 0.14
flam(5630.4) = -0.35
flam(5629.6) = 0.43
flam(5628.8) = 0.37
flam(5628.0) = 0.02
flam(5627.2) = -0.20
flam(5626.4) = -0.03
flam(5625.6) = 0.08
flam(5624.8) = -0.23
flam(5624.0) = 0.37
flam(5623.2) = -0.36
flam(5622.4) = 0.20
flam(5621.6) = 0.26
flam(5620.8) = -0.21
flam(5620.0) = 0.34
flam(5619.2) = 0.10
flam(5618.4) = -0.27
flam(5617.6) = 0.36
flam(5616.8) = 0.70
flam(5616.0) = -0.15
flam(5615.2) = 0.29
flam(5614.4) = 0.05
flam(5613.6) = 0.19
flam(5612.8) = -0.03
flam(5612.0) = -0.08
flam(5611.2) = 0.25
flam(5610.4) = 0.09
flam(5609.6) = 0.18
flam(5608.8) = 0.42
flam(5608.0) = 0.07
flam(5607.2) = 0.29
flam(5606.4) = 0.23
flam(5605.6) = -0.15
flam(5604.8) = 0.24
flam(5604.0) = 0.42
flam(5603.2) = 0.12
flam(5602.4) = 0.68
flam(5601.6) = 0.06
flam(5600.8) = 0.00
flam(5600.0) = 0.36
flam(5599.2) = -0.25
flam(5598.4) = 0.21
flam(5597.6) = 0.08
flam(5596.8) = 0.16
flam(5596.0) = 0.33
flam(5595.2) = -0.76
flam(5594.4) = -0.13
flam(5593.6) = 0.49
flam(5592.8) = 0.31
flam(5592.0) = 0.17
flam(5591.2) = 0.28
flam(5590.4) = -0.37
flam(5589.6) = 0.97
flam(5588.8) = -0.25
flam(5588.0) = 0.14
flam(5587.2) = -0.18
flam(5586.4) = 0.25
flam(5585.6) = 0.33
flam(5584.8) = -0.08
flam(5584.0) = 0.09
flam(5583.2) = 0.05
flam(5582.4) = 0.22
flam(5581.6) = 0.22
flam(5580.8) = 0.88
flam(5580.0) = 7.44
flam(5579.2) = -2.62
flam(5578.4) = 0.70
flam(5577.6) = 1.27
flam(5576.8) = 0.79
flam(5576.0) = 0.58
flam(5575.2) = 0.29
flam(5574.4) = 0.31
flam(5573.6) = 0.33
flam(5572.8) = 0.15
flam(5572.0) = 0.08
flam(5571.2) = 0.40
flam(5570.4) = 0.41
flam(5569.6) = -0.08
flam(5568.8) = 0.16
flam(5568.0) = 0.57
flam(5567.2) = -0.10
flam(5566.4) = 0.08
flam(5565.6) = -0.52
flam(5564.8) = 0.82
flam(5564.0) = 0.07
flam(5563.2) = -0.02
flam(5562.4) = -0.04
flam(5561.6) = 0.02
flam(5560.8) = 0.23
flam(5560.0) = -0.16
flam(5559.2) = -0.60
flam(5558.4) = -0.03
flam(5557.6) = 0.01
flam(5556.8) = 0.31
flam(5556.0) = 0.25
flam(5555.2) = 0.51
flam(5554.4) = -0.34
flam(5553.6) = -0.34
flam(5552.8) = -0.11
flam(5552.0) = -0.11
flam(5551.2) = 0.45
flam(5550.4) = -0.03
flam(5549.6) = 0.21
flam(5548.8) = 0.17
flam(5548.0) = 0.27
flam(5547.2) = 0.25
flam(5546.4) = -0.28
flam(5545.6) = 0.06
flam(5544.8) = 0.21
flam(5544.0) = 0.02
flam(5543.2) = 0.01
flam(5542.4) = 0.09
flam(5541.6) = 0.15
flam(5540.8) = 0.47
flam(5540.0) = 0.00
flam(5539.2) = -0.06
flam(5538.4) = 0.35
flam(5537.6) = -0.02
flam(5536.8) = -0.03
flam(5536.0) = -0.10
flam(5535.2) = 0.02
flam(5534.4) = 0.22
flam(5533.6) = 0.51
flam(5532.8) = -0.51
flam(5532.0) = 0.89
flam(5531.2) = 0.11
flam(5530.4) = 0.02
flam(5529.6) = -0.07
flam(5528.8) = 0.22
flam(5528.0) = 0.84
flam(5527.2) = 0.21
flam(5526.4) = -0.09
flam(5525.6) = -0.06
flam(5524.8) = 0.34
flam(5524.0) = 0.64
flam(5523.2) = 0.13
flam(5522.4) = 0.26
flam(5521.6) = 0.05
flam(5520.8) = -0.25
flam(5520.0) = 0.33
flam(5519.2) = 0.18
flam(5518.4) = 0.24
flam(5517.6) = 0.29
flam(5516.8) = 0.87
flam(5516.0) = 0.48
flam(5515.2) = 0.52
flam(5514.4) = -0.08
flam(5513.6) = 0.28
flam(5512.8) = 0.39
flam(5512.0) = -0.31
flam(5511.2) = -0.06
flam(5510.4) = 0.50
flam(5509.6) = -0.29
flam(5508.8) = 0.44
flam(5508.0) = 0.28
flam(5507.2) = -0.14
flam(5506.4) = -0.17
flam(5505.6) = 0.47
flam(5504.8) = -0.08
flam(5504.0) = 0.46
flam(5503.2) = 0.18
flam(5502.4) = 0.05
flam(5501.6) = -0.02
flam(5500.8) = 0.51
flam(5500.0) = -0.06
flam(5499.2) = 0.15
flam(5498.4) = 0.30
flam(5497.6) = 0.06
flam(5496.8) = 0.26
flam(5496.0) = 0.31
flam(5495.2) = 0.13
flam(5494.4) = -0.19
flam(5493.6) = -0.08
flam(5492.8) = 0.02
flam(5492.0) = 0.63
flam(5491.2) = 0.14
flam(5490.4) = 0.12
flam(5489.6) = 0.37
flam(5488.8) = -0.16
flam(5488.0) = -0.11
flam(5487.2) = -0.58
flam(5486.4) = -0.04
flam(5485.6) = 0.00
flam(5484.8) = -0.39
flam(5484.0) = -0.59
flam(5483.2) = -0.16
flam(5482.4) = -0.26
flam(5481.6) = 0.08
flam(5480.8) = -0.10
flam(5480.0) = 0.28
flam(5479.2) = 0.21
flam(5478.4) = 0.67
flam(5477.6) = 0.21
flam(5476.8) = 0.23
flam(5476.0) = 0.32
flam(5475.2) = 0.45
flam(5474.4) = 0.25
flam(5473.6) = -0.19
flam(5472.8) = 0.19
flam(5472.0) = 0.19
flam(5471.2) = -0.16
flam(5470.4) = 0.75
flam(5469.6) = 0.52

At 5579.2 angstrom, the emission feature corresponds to Mg II 2798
